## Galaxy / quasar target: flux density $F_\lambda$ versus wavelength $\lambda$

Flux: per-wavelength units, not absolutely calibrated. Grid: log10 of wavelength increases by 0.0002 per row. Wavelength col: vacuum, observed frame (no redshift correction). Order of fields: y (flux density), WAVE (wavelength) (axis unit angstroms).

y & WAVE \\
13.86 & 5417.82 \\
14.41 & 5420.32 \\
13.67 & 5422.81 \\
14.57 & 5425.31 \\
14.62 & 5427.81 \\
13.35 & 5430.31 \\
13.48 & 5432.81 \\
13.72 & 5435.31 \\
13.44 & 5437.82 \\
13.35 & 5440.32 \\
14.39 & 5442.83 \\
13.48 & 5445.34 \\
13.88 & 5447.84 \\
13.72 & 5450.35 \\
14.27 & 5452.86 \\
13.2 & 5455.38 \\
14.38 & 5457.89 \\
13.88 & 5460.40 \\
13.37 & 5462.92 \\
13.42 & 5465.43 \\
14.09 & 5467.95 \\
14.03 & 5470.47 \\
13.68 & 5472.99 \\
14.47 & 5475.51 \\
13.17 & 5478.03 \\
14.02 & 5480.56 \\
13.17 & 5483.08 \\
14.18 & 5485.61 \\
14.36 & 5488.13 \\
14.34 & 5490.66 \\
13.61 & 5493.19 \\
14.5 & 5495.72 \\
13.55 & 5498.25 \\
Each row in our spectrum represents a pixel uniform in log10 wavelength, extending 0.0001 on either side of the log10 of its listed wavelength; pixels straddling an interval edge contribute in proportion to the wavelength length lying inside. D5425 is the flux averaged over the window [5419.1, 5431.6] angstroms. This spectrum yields 14.1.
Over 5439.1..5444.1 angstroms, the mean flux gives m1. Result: 13.9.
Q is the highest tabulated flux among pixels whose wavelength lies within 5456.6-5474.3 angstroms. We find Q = 14.38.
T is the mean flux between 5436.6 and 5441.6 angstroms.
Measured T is 13.4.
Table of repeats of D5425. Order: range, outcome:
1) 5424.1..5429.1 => 14.6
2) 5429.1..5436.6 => 13.5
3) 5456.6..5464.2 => 13.9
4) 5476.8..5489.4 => 13.8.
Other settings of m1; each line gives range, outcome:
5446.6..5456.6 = 13.8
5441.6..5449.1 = 13.9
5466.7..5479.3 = 13.9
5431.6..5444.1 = 13.7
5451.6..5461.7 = 13.9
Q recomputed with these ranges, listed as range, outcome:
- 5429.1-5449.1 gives 14.39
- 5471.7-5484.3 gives 14.47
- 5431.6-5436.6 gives 13.72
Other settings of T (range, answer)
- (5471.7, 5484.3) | 13.7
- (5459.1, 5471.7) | 13.8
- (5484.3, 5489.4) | 14.3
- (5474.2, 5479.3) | 13.8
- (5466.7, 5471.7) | 14.1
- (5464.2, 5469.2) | 13.7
